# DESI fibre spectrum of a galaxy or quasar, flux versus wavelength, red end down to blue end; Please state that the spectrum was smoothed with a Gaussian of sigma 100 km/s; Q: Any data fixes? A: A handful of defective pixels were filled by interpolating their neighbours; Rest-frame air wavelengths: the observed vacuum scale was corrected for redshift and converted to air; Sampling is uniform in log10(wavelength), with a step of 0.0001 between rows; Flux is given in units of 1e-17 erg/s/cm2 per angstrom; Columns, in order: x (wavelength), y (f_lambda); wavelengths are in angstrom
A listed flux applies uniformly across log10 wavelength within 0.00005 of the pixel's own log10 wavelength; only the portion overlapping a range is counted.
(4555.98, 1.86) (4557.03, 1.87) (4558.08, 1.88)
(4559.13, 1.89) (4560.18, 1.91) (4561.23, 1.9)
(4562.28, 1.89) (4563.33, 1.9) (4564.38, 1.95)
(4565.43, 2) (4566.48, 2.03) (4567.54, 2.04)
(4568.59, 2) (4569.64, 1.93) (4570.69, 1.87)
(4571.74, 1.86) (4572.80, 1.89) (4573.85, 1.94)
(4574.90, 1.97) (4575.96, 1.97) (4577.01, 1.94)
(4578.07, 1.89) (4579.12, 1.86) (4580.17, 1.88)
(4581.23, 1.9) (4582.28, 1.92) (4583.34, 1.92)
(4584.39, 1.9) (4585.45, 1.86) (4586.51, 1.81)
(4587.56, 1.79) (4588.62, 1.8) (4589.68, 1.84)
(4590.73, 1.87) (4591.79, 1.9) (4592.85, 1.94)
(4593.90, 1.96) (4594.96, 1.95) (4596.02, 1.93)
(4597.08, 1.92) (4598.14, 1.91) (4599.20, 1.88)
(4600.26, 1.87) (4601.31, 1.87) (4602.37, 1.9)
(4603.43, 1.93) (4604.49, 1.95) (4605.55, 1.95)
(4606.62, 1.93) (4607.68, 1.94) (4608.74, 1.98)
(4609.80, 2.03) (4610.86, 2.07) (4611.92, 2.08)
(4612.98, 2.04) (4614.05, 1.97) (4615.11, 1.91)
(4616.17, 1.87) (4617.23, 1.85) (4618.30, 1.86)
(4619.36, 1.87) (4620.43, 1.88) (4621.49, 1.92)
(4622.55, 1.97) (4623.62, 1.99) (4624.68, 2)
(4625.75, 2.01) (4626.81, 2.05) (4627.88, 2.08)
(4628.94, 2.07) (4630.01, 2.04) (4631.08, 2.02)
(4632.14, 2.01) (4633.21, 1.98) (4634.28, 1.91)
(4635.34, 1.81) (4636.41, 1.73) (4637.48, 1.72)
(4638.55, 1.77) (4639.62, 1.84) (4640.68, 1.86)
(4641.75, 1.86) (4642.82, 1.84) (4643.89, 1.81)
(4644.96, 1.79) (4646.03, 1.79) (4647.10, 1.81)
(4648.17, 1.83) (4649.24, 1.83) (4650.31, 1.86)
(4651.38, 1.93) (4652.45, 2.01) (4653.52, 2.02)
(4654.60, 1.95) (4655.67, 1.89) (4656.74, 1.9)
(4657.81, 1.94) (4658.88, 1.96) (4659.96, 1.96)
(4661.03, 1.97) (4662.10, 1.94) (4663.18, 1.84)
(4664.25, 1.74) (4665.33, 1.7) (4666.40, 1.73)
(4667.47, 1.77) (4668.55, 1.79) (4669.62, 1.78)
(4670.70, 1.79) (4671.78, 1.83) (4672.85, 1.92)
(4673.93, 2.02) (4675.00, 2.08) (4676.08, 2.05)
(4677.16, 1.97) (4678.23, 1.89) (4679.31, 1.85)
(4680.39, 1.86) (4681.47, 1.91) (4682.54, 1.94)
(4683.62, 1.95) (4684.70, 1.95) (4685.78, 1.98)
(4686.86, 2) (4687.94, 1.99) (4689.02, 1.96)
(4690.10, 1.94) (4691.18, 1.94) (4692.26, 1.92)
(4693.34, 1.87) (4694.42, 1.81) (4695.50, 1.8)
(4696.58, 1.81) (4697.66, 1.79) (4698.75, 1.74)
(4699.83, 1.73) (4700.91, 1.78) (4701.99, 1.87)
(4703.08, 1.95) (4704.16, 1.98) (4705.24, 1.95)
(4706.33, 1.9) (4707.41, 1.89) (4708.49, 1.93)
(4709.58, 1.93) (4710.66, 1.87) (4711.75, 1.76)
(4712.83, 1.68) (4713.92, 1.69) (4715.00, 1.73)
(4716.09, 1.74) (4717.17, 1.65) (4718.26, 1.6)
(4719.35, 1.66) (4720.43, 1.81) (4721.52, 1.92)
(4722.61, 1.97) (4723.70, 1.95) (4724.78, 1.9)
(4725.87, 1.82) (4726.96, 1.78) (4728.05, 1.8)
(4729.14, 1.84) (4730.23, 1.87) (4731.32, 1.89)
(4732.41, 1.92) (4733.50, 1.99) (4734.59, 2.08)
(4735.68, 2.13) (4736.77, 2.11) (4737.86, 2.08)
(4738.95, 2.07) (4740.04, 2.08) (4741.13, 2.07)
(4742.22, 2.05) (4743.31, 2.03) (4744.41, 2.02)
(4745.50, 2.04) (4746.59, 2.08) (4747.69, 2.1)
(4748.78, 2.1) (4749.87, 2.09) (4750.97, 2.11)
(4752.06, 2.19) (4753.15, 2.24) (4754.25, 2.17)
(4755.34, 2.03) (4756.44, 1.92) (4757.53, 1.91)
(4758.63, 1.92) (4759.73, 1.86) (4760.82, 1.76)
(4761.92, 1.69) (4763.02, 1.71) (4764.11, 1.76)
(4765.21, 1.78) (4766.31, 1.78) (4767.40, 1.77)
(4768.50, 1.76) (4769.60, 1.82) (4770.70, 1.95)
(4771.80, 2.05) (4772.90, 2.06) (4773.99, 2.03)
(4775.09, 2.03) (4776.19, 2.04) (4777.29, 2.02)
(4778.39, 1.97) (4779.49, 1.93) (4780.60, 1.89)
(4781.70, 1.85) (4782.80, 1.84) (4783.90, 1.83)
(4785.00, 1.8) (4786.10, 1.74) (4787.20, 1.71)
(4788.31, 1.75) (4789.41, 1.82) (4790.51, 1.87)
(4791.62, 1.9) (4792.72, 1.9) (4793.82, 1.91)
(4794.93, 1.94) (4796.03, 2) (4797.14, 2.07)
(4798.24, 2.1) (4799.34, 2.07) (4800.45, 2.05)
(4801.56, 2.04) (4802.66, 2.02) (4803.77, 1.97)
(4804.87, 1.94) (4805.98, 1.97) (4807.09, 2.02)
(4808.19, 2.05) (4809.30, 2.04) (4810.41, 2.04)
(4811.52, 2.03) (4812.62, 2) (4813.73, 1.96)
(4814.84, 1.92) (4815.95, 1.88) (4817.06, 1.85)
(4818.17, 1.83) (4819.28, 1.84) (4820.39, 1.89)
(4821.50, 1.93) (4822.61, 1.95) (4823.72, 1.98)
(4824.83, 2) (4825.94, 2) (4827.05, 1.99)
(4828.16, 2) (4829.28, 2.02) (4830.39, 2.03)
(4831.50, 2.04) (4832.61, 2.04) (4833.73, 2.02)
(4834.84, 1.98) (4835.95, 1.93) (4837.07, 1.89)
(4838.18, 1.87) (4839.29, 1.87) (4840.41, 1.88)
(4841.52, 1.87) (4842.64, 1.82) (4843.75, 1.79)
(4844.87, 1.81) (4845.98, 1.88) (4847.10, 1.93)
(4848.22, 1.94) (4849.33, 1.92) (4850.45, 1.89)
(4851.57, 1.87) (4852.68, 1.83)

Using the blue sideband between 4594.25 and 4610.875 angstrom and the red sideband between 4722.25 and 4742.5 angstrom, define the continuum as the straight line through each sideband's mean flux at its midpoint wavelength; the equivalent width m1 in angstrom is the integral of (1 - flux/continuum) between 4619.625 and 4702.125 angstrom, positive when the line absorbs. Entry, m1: 2.3 angstrom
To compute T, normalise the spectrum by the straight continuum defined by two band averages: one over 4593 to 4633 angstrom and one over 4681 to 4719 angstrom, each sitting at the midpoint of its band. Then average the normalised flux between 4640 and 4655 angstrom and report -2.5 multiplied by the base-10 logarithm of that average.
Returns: 0.03 mag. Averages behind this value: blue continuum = 1.96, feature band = 1.87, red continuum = 1.85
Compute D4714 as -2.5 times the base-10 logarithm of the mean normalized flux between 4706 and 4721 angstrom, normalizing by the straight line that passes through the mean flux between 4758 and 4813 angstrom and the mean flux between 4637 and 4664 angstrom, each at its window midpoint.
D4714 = 0.07 mag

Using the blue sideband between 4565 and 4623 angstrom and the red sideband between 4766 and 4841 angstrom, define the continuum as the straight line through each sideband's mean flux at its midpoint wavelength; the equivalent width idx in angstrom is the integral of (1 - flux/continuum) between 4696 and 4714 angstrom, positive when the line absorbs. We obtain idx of 0.8 angstrom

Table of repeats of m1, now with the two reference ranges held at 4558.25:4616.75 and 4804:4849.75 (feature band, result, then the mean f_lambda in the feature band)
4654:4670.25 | 0.61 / 1.86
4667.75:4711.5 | 0.81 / 1.9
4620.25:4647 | 0.26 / 1.91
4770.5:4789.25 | 0.30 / 1.91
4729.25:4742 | -0.56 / 2.02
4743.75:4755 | -1.02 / 2.11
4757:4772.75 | 0.89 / 1.83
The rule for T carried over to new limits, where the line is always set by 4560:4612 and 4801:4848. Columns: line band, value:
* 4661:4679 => 0.04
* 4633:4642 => 0.06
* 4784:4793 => 0.08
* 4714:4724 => 0.10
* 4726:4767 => -0.02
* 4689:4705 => 0.04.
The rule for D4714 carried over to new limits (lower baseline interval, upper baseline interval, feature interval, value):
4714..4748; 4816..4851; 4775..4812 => -0.01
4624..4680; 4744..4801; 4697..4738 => 0.03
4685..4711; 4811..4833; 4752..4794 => 0.02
